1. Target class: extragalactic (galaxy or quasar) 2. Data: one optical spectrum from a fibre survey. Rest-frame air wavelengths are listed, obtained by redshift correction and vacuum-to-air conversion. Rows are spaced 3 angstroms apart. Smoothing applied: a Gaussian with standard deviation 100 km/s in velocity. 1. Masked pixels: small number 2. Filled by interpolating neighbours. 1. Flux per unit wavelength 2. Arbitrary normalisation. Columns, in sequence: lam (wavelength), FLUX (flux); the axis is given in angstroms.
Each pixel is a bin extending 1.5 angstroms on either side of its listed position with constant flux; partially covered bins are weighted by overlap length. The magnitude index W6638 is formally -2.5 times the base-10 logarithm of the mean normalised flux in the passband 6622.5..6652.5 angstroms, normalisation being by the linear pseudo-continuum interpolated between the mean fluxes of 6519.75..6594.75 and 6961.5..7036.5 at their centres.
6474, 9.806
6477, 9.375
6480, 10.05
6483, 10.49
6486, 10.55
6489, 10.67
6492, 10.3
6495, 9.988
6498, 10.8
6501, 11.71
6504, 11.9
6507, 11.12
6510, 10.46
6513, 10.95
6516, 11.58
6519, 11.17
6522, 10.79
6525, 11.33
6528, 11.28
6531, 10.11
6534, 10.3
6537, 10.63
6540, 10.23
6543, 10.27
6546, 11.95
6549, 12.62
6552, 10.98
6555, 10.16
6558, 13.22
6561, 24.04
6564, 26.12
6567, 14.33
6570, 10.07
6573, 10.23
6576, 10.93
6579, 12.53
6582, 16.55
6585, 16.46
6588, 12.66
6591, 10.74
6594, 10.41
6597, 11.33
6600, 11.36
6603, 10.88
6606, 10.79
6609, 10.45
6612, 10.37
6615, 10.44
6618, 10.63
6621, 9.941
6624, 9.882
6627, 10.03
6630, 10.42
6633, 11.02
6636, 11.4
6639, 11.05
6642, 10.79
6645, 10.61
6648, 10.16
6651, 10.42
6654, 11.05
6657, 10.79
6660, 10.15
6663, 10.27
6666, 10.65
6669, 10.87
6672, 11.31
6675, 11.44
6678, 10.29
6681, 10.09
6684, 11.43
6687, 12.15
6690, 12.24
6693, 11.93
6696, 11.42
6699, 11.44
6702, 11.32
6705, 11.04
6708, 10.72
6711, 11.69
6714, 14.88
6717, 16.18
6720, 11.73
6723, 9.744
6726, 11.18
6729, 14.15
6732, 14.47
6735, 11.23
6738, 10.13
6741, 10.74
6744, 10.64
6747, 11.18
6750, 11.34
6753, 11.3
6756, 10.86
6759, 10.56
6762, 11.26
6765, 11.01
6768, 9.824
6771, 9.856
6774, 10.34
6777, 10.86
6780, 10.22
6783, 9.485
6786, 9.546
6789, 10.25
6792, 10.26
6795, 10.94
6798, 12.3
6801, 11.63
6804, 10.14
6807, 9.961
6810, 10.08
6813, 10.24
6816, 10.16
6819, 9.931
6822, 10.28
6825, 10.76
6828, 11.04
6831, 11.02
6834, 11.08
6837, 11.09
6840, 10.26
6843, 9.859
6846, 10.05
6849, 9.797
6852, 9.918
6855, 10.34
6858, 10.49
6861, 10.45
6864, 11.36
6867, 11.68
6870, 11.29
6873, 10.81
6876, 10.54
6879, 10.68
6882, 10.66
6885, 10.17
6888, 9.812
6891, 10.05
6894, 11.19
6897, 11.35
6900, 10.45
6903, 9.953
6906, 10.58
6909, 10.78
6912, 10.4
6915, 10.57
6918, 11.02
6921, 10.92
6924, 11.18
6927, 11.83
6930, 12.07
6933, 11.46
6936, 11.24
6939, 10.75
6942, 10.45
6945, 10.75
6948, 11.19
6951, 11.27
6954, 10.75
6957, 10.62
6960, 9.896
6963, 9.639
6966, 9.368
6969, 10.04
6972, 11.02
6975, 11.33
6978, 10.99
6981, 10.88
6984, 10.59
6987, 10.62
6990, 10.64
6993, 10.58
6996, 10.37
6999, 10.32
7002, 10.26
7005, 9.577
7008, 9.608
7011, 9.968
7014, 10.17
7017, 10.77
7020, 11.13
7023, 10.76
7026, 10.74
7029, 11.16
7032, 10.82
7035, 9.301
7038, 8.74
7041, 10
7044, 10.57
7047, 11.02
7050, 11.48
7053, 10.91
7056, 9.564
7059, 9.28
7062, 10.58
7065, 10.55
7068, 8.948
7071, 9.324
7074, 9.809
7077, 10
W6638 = 0.17 mag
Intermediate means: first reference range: 12.8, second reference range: 10.4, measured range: 10.6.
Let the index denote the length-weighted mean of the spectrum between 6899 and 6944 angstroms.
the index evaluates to 10.9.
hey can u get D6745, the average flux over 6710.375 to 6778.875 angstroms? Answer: 11.5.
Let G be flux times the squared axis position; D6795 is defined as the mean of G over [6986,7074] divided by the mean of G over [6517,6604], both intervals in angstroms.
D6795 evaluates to 0.9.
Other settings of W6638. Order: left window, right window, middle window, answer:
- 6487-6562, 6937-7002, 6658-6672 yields 0.06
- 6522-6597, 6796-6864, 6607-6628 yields 0.19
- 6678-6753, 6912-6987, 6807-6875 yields 0.07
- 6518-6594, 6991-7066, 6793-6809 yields 0.05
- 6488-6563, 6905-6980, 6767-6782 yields 0.10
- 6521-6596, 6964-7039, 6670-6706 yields 0.07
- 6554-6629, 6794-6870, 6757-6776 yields 0.07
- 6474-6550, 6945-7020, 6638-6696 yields -0.03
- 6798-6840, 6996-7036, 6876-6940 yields -0.03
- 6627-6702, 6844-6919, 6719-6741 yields -0.09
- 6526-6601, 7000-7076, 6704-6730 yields -0.04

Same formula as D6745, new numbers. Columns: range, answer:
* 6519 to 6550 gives 10.9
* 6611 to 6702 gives 10.8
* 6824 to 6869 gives 10.6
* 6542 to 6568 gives 15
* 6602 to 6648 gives 10.6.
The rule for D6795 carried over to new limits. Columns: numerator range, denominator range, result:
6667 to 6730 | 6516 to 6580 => 0.98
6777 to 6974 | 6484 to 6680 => 1.01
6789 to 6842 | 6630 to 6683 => 1.04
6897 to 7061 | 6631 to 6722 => 1.02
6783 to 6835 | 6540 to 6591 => 0.82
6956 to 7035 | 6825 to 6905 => 1.02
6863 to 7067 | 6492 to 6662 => 1.02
